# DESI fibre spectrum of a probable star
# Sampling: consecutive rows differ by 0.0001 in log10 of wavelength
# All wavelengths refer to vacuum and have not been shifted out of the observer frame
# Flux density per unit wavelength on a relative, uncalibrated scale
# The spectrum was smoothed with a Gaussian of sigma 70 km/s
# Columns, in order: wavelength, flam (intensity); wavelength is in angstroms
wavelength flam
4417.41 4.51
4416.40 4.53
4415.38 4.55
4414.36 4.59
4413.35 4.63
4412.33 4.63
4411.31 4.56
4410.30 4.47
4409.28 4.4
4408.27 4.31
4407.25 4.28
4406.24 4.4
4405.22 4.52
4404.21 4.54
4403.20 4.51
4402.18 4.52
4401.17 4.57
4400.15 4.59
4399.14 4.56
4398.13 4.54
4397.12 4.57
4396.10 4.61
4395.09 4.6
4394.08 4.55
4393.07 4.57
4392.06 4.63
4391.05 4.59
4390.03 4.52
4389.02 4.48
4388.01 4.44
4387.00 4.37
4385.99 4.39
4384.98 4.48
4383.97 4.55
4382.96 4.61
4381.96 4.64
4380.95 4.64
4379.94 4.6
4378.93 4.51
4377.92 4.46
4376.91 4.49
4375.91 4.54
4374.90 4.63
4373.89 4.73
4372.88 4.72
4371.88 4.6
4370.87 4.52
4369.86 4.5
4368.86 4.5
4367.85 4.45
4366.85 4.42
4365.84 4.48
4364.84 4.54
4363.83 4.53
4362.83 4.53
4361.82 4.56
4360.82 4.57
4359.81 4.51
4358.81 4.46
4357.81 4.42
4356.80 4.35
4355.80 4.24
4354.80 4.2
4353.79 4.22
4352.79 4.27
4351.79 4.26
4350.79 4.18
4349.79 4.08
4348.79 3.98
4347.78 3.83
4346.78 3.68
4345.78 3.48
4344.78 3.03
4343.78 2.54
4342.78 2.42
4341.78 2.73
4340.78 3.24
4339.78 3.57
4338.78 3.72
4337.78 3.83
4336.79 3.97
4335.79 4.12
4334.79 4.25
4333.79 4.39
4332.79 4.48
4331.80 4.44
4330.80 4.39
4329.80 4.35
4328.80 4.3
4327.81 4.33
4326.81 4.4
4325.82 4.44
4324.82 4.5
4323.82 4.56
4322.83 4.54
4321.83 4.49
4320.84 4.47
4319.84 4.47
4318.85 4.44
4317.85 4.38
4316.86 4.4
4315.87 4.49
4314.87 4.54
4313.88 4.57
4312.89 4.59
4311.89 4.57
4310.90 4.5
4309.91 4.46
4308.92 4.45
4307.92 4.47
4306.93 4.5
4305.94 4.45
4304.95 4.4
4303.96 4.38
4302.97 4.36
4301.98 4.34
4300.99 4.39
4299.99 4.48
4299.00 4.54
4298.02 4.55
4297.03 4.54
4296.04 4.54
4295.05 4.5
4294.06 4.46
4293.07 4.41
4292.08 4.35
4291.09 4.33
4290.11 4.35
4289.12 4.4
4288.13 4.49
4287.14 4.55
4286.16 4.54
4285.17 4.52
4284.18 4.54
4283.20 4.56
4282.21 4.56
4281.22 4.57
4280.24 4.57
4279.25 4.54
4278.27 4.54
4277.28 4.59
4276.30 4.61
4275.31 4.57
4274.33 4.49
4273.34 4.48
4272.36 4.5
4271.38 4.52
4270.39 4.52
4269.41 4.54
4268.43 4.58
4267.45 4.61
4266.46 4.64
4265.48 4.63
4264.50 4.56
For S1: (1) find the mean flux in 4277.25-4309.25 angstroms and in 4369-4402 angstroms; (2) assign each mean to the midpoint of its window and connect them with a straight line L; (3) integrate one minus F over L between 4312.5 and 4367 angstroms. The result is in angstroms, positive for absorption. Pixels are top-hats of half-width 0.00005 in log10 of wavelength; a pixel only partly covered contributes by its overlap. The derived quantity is 4.2 angstroms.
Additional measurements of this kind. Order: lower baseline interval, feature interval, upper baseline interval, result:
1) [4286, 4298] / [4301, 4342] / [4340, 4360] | -1.9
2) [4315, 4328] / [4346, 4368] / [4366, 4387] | 1.1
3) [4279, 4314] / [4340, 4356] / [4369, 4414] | 3.1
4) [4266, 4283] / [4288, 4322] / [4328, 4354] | -1.9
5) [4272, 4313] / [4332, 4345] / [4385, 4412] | 2.6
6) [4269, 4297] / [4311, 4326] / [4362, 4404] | 0.1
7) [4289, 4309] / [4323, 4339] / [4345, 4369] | 0.2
